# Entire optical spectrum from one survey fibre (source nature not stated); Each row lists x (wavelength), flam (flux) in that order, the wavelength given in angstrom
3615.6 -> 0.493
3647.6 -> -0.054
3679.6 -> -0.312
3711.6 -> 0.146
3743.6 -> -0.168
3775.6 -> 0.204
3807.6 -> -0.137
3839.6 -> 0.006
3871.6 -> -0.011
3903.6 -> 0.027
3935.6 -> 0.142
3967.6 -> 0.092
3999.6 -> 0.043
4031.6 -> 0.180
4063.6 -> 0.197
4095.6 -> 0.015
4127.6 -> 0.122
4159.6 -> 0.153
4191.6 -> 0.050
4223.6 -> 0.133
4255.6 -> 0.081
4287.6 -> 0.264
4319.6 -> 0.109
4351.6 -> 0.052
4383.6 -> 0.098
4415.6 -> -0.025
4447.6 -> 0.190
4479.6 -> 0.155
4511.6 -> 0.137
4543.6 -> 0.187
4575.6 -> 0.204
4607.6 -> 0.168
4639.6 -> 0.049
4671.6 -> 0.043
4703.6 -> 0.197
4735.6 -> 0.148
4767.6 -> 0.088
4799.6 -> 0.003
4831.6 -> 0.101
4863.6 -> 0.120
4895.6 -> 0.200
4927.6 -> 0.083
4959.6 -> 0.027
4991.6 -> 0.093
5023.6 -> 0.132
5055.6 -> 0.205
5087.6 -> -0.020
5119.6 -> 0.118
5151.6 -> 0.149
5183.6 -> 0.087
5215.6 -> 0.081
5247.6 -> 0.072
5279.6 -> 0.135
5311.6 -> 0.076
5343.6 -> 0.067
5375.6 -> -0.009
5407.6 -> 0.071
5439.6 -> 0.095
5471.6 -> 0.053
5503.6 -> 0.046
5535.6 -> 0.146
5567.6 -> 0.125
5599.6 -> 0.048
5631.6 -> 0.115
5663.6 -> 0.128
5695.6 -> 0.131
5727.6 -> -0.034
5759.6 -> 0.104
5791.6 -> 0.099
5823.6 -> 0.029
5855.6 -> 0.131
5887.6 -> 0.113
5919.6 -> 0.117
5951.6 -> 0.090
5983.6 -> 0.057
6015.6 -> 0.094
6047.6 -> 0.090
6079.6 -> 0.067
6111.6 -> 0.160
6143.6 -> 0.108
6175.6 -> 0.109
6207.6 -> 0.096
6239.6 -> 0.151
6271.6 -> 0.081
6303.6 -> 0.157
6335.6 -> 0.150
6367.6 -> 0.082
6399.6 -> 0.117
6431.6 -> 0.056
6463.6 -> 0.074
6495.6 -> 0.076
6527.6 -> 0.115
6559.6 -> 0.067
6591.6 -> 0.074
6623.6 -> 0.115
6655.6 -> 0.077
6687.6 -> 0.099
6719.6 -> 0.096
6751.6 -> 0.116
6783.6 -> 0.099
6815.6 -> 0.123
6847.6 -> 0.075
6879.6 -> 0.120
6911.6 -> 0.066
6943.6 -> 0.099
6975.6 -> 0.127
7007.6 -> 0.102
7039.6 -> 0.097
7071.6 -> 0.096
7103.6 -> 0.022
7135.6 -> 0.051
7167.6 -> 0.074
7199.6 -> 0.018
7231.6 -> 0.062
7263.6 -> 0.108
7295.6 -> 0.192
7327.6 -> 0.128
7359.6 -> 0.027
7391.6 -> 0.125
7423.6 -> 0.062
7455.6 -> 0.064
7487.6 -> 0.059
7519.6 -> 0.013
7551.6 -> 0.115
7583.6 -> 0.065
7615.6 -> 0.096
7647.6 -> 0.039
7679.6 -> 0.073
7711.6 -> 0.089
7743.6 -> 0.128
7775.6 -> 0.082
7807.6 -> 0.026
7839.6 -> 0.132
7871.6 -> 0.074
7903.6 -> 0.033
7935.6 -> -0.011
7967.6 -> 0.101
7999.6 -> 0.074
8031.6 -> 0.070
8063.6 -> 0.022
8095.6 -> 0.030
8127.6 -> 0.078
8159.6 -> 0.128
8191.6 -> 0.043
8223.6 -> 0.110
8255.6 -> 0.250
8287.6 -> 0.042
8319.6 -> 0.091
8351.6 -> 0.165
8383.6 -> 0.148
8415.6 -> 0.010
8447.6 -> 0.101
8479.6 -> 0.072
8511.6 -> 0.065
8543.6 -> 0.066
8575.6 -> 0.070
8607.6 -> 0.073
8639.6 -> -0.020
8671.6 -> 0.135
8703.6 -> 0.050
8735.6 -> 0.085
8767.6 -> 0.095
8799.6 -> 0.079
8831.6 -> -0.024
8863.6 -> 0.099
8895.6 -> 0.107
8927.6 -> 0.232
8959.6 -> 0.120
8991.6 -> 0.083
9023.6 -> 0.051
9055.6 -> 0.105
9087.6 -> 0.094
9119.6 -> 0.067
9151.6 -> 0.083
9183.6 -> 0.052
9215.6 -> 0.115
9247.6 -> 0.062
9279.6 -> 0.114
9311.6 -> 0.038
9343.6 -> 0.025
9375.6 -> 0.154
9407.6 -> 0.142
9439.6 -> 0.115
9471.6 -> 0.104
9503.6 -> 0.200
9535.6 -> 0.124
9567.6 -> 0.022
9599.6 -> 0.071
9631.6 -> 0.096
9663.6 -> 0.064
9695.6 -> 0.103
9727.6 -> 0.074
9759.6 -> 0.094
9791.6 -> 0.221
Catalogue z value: 1.213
